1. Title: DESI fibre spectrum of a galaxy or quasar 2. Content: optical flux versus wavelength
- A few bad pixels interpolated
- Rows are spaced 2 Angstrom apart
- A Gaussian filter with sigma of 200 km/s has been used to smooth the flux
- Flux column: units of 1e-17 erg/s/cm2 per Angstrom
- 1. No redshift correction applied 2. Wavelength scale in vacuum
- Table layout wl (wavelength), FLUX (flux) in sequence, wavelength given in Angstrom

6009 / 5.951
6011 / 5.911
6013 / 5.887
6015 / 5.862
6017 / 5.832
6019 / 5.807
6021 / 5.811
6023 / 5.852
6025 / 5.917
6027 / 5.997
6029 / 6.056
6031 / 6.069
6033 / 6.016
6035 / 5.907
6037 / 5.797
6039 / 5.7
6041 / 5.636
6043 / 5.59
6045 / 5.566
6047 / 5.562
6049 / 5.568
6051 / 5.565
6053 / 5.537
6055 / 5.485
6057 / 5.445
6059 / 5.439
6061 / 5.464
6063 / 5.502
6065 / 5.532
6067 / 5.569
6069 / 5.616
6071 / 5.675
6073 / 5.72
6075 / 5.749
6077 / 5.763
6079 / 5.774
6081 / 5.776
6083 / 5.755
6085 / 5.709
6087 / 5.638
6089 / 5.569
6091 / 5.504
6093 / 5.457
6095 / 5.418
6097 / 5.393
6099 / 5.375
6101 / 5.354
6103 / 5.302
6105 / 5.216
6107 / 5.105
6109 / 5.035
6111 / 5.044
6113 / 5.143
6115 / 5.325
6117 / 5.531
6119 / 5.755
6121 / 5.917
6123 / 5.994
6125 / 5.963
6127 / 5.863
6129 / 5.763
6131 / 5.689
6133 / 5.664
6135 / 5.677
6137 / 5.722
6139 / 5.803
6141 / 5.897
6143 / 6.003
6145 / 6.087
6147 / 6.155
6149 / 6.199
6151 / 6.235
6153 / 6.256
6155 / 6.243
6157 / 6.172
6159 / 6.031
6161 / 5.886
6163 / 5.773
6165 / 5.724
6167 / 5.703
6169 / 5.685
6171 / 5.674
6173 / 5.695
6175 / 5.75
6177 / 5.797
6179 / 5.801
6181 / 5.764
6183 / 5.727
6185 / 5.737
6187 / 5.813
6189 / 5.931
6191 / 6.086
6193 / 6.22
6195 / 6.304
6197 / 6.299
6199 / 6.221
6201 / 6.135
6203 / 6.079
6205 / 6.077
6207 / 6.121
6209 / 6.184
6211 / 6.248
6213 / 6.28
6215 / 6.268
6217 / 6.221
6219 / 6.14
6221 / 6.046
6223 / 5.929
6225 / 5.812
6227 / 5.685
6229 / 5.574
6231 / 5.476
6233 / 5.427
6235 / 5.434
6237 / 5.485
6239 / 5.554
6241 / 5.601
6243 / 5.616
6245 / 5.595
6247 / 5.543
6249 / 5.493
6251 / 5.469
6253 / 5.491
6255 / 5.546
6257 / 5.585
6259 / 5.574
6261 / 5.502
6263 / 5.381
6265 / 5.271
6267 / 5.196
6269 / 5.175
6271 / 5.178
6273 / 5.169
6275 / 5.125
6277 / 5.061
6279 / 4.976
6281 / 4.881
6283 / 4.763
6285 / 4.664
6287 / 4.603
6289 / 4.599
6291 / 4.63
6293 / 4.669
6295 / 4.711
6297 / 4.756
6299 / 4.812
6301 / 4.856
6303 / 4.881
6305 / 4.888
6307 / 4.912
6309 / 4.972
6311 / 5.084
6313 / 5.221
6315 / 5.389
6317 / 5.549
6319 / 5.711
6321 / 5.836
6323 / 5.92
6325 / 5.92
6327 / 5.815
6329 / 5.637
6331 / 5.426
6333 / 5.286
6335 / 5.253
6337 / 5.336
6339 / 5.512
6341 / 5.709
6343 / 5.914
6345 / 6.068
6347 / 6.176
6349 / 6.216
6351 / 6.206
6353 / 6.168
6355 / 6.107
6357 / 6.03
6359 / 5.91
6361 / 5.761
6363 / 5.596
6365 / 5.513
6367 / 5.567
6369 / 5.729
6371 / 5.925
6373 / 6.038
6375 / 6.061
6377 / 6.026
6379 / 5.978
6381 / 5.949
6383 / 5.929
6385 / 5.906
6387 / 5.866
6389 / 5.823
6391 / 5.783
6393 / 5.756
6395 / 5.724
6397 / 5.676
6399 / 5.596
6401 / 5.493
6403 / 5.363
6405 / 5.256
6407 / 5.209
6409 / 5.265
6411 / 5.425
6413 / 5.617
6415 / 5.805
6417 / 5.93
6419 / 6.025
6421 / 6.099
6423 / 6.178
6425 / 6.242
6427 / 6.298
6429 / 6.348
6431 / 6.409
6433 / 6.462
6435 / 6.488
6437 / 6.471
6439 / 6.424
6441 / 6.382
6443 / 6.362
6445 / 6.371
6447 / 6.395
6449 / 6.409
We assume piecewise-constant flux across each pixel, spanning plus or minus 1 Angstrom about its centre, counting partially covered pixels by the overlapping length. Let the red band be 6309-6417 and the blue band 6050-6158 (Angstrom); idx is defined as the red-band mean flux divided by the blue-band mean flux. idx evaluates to 1.01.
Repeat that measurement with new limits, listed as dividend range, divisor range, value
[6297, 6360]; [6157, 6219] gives 0.93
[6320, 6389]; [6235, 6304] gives 1.13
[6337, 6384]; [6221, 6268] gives 1.07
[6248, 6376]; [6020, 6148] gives 0.96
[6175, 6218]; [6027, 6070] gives 1.07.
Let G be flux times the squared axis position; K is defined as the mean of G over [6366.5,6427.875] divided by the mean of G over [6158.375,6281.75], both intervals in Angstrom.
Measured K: 1.07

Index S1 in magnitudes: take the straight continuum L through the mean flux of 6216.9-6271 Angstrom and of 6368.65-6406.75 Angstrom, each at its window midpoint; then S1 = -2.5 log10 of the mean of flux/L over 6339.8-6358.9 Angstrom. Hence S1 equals -0.06 mag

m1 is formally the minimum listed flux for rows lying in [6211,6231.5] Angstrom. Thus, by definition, 5.476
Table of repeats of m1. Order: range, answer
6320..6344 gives 5.253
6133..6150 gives 5.664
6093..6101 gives 5.354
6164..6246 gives 5.427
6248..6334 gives 4.599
